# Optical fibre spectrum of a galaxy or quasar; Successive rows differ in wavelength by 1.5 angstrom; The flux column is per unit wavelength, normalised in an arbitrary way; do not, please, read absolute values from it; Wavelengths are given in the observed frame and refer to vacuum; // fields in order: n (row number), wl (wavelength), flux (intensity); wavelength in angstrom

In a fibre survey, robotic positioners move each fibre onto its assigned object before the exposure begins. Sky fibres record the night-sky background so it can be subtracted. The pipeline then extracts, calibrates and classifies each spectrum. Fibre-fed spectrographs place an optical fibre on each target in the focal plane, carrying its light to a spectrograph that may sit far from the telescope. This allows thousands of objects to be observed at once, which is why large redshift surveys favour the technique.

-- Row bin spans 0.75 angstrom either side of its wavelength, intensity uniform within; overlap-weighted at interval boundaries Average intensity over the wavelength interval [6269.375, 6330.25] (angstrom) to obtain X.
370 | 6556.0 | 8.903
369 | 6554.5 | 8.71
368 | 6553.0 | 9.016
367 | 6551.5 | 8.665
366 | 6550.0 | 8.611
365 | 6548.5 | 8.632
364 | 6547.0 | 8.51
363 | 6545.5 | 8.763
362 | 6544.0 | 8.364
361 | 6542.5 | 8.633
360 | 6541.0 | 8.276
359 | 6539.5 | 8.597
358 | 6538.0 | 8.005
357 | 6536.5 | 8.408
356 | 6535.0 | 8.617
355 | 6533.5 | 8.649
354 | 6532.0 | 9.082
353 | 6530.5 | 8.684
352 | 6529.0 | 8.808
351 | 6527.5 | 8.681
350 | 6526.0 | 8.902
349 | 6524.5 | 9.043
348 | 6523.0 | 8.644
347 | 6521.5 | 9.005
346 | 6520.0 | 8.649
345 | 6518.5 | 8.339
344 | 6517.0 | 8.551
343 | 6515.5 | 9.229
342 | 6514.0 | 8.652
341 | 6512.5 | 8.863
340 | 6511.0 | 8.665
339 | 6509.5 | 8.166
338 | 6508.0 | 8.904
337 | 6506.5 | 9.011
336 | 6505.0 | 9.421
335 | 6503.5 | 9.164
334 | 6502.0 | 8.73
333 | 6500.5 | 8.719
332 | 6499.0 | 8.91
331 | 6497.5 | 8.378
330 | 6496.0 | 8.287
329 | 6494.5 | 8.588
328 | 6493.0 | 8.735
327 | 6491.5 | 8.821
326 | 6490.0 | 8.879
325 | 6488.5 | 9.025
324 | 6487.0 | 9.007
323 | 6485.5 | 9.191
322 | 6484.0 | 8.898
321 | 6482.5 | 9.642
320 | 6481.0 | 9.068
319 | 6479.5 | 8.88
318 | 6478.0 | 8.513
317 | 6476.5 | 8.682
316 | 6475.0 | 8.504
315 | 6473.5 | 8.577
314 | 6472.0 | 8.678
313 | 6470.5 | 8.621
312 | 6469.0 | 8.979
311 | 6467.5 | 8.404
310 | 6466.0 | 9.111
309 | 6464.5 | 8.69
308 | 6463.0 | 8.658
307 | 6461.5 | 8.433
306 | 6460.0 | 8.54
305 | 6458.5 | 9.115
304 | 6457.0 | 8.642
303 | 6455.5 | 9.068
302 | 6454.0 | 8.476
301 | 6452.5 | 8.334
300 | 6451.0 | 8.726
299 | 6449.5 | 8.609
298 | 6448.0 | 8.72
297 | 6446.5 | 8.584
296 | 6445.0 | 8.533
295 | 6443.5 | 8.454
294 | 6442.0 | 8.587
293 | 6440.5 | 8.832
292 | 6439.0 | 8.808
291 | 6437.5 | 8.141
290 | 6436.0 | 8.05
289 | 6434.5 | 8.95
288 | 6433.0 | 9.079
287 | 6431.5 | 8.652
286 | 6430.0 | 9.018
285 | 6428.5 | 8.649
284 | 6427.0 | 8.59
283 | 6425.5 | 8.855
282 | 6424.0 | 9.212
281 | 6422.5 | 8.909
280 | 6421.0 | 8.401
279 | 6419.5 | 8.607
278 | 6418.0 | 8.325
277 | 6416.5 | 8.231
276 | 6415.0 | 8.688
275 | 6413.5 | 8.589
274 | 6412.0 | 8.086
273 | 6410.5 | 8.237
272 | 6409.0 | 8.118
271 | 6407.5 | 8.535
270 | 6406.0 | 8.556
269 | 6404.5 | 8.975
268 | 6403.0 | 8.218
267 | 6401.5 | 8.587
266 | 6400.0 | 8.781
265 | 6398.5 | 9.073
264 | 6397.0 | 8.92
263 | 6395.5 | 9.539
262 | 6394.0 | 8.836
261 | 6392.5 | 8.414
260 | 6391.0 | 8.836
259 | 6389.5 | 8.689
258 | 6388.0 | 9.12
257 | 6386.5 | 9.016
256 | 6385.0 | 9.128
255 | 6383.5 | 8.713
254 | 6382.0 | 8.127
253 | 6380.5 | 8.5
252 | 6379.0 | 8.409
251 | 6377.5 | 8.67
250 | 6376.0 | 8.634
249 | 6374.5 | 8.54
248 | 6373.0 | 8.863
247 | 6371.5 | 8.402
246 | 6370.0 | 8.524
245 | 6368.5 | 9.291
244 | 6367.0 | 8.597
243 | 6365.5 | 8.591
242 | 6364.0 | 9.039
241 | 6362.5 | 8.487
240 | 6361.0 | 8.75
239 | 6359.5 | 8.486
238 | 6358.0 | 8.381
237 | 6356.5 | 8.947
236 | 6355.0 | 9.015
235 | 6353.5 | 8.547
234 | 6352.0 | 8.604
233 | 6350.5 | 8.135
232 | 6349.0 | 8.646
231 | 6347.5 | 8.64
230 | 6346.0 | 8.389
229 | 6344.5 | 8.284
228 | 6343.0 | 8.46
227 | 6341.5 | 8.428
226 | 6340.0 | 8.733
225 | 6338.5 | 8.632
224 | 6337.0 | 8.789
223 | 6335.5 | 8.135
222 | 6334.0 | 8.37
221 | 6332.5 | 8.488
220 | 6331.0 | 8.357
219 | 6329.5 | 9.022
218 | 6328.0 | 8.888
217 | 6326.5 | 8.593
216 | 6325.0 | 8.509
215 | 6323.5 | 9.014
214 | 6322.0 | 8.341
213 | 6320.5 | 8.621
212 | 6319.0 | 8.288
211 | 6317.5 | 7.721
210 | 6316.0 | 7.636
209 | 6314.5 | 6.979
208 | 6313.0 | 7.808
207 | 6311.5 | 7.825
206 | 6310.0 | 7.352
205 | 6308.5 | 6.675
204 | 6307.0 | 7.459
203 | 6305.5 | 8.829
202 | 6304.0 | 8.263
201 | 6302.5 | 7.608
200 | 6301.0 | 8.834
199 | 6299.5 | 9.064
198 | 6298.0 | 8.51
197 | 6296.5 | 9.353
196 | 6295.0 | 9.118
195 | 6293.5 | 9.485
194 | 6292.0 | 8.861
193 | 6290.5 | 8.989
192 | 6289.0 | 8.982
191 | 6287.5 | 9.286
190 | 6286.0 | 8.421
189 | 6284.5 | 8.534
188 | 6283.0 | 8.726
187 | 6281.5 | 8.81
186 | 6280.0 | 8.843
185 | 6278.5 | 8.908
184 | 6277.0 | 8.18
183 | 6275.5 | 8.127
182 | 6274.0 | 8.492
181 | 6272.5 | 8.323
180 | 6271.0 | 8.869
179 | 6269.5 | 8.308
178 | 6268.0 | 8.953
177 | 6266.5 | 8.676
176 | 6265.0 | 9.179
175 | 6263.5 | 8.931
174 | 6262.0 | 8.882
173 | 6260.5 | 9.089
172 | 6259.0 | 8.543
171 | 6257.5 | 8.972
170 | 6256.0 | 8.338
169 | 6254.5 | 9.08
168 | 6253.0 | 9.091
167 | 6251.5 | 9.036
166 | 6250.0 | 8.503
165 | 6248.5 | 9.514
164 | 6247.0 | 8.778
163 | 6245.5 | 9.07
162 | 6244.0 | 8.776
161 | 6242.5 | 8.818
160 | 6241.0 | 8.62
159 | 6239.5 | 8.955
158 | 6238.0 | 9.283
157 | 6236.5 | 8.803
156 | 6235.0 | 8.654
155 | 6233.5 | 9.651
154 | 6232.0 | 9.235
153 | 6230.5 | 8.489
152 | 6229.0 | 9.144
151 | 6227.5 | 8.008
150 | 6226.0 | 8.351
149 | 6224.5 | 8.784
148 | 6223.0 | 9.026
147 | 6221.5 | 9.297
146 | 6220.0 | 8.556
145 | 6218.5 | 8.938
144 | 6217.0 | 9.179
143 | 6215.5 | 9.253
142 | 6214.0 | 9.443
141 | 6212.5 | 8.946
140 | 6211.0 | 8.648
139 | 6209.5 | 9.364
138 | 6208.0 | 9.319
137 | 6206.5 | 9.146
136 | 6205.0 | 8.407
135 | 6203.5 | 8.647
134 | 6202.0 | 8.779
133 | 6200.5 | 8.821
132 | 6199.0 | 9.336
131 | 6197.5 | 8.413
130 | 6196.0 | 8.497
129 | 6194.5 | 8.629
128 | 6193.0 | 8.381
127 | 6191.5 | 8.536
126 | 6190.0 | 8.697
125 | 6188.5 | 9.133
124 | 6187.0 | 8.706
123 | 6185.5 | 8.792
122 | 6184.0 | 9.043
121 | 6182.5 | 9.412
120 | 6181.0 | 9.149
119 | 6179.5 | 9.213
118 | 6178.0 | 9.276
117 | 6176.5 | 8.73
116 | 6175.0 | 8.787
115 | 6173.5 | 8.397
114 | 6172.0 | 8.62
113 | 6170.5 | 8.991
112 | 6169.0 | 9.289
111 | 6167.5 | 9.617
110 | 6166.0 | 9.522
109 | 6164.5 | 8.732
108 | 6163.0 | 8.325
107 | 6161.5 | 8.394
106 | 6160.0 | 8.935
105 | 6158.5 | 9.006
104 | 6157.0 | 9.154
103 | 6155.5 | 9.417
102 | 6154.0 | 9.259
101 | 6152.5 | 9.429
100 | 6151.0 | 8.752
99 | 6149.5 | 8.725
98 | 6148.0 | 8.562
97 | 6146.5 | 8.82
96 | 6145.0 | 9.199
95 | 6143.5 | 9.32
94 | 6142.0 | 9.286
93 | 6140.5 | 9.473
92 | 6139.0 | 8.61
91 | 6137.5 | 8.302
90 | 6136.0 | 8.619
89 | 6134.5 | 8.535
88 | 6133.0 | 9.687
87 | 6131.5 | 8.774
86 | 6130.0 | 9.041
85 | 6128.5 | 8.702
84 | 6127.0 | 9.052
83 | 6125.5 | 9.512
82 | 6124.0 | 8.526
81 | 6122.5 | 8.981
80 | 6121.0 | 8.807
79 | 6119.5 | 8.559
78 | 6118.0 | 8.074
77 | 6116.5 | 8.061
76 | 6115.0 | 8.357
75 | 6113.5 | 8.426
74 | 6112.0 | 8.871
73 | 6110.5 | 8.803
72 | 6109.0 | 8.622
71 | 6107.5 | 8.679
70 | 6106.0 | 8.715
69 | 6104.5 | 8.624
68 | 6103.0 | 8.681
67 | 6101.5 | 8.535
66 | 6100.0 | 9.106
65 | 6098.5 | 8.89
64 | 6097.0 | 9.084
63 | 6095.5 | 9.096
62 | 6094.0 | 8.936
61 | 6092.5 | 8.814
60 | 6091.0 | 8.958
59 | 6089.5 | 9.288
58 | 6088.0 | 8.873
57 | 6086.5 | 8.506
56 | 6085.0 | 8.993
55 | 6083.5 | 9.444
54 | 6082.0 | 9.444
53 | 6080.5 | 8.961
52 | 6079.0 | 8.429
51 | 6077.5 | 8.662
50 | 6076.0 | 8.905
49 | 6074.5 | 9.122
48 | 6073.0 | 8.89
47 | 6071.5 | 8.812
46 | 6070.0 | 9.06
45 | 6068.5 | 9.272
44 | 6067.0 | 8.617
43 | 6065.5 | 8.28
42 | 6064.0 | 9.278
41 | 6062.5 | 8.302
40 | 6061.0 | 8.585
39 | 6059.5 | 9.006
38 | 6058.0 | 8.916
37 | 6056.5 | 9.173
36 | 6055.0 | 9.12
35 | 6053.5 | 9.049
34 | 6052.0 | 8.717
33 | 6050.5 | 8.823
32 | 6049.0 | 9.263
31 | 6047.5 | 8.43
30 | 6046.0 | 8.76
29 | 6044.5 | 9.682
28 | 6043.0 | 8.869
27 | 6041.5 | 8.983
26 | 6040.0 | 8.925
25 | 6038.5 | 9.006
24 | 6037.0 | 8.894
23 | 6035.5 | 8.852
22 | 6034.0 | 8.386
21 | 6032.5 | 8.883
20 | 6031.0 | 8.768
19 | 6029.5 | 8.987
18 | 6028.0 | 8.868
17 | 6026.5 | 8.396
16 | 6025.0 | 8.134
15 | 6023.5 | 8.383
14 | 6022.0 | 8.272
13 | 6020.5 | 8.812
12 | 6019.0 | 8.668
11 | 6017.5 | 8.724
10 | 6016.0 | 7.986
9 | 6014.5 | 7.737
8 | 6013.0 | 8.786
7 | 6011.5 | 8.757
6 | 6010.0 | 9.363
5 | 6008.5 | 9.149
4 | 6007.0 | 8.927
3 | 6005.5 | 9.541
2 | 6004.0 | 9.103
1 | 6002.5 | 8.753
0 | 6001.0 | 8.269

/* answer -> 8.45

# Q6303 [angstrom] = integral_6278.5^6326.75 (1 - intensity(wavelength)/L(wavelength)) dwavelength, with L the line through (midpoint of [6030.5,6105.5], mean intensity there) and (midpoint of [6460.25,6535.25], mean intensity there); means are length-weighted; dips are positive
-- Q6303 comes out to 2.3 angstrom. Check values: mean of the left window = 8.9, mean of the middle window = 8.42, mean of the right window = 8.79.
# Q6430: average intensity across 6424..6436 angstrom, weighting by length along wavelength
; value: 8.8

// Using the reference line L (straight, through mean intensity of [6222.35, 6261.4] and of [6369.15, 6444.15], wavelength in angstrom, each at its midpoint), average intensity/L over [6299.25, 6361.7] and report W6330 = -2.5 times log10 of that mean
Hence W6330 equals 0.05 mag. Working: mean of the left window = 8.87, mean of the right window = 8.65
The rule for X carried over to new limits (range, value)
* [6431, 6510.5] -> 8.74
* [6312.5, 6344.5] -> 8.37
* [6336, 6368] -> 8.6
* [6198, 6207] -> 8.84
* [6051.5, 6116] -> 8.86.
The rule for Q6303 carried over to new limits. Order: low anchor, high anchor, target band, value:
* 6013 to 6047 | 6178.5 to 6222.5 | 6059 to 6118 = -0.3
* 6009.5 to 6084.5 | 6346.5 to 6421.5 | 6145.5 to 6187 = -1.1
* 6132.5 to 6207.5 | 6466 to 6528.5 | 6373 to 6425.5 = 1.0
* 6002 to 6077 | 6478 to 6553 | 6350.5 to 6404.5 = 0.3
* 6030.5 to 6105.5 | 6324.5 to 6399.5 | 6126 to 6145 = -0.3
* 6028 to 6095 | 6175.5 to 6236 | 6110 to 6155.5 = 0.3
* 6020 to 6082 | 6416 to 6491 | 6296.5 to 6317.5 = 1.9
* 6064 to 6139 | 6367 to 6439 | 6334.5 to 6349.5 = 0.3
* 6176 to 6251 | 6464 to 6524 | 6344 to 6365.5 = 0.6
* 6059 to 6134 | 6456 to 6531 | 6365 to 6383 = 0.4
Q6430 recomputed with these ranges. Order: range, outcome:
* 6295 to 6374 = 8.43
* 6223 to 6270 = 8.86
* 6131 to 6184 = 8.98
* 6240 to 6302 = 8.82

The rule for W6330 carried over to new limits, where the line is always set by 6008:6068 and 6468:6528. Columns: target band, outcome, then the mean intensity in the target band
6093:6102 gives -0.022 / 8.95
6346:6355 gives 0.031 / 8.55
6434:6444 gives 0.033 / 8.54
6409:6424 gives 0.041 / 8.47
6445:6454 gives 0.028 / 8.58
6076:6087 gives -0.020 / 8.93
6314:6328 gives 0.069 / 8.25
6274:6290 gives 0.013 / 8.68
